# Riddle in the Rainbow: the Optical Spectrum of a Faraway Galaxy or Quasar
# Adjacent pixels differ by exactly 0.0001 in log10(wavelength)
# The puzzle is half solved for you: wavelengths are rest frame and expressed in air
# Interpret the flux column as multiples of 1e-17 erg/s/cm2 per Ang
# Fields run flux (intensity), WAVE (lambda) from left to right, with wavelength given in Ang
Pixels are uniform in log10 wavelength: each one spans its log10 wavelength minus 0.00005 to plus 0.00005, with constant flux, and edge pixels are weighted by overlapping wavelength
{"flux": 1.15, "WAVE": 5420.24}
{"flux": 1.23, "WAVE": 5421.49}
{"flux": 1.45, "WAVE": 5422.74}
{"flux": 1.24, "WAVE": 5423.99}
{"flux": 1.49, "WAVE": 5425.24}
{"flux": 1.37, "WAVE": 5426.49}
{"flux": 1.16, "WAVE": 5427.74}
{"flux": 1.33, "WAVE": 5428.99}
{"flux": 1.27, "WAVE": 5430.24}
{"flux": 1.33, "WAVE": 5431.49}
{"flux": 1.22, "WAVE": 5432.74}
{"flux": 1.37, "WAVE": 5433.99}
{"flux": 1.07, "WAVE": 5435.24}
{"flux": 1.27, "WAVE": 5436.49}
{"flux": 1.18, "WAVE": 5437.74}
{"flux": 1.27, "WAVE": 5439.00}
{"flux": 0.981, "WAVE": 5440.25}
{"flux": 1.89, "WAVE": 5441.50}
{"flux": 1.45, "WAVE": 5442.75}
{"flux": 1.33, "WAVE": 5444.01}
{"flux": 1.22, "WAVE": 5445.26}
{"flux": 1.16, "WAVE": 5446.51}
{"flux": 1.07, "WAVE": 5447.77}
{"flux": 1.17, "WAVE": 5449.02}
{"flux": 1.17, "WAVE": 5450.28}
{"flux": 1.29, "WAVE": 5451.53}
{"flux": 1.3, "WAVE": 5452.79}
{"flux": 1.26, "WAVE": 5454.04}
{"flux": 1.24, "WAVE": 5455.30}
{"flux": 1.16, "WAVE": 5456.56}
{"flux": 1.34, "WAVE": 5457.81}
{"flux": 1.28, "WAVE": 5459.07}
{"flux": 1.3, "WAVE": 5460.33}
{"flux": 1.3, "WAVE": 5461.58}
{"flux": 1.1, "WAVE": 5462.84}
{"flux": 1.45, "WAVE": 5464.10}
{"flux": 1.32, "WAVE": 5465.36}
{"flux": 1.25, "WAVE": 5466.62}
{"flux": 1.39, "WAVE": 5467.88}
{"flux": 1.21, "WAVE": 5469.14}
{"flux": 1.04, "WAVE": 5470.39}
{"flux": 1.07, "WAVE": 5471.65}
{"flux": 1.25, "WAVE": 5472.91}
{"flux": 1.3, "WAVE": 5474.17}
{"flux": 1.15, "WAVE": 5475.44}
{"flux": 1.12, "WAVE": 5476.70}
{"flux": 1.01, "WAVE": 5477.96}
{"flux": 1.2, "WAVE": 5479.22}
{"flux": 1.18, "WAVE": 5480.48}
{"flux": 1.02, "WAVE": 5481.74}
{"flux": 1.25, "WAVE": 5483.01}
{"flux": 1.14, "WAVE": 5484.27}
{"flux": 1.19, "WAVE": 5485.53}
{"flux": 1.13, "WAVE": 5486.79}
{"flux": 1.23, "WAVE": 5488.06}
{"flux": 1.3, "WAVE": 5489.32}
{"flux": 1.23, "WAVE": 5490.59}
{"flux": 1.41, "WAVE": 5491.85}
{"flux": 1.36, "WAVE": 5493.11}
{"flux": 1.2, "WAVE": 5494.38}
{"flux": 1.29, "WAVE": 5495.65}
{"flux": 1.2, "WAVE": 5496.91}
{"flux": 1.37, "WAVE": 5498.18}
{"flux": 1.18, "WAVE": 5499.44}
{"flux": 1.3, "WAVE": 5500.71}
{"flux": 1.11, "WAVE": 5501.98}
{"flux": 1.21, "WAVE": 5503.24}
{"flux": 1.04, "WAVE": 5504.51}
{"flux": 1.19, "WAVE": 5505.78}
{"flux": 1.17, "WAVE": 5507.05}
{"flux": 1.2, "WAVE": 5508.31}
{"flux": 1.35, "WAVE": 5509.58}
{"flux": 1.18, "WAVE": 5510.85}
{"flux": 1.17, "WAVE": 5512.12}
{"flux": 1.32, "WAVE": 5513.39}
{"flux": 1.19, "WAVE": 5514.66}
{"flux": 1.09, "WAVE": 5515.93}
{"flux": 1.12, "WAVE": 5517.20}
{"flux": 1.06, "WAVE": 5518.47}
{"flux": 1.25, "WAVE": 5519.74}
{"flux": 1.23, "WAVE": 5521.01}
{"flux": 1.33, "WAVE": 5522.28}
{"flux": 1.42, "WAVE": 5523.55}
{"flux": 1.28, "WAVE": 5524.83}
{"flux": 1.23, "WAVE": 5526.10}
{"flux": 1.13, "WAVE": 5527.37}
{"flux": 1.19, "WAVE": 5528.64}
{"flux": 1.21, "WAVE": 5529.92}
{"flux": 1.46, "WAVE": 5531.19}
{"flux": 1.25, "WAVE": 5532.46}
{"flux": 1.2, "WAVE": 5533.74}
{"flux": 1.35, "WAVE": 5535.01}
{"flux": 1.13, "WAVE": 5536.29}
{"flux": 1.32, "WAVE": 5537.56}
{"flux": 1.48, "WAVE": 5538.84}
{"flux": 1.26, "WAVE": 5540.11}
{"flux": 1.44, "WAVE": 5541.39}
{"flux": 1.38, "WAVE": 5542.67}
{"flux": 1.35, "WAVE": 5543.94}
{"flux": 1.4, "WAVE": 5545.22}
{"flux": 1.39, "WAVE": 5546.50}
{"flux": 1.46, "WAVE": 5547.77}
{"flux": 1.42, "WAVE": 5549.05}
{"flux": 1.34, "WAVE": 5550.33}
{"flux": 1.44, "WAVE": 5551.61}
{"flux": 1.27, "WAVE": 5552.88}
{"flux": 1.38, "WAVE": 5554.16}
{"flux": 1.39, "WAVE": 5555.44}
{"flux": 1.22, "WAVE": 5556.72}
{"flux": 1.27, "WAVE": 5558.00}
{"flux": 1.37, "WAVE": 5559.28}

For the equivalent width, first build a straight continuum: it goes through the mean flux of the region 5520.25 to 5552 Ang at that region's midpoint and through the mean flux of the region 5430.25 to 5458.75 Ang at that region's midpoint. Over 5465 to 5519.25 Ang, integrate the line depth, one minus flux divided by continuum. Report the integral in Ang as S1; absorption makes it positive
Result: 3.8 Ang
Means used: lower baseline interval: 1.26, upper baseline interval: 1.32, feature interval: 1.2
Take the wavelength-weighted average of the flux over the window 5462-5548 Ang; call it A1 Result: 1.24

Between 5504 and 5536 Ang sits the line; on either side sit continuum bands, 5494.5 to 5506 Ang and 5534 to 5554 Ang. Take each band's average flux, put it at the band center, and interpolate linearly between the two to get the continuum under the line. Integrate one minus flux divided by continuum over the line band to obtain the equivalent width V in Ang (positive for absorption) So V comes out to 1.3 Ang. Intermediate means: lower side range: 1.21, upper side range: 1.36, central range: 1.22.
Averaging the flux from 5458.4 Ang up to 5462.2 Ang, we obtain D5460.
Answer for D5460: 1.29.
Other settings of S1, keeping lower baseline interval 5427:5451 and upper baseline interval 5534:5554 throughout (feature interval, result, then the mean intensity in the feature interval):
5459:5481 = 1.2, 1.22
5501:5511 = 1.0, 1.19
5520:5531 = 0.7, 1.26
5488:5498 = 0.2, 1.28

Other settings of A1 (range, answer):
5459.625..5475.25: 1.25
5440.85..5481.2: 1.25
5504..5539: 1.23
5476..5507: 1.2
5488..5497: 1.29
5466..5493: 1.2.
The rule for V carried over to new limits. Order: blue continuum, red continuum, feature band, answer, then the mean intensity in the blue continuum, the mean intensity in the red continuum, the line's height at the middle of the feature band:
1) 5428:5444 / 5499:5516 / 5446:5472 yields 0.7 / 1.3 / 1.2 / 1.27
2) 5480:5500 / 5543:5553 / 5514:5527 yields 1.0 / 1.23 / 1.39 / 1.31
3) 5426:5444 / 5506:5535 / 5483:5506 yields 0.4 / 1.3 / 1.23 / 1.25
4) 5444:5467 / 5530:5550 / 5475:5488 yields 1.4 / 1.25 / 1.35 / 1.28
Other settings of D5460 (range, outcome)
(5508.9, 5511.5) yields 1.26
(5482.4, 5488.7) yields 1.19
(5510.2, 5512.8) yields 1.18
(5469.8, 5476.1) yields 1.16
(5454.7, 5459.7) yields 1.25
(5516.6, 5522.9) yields 1.2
